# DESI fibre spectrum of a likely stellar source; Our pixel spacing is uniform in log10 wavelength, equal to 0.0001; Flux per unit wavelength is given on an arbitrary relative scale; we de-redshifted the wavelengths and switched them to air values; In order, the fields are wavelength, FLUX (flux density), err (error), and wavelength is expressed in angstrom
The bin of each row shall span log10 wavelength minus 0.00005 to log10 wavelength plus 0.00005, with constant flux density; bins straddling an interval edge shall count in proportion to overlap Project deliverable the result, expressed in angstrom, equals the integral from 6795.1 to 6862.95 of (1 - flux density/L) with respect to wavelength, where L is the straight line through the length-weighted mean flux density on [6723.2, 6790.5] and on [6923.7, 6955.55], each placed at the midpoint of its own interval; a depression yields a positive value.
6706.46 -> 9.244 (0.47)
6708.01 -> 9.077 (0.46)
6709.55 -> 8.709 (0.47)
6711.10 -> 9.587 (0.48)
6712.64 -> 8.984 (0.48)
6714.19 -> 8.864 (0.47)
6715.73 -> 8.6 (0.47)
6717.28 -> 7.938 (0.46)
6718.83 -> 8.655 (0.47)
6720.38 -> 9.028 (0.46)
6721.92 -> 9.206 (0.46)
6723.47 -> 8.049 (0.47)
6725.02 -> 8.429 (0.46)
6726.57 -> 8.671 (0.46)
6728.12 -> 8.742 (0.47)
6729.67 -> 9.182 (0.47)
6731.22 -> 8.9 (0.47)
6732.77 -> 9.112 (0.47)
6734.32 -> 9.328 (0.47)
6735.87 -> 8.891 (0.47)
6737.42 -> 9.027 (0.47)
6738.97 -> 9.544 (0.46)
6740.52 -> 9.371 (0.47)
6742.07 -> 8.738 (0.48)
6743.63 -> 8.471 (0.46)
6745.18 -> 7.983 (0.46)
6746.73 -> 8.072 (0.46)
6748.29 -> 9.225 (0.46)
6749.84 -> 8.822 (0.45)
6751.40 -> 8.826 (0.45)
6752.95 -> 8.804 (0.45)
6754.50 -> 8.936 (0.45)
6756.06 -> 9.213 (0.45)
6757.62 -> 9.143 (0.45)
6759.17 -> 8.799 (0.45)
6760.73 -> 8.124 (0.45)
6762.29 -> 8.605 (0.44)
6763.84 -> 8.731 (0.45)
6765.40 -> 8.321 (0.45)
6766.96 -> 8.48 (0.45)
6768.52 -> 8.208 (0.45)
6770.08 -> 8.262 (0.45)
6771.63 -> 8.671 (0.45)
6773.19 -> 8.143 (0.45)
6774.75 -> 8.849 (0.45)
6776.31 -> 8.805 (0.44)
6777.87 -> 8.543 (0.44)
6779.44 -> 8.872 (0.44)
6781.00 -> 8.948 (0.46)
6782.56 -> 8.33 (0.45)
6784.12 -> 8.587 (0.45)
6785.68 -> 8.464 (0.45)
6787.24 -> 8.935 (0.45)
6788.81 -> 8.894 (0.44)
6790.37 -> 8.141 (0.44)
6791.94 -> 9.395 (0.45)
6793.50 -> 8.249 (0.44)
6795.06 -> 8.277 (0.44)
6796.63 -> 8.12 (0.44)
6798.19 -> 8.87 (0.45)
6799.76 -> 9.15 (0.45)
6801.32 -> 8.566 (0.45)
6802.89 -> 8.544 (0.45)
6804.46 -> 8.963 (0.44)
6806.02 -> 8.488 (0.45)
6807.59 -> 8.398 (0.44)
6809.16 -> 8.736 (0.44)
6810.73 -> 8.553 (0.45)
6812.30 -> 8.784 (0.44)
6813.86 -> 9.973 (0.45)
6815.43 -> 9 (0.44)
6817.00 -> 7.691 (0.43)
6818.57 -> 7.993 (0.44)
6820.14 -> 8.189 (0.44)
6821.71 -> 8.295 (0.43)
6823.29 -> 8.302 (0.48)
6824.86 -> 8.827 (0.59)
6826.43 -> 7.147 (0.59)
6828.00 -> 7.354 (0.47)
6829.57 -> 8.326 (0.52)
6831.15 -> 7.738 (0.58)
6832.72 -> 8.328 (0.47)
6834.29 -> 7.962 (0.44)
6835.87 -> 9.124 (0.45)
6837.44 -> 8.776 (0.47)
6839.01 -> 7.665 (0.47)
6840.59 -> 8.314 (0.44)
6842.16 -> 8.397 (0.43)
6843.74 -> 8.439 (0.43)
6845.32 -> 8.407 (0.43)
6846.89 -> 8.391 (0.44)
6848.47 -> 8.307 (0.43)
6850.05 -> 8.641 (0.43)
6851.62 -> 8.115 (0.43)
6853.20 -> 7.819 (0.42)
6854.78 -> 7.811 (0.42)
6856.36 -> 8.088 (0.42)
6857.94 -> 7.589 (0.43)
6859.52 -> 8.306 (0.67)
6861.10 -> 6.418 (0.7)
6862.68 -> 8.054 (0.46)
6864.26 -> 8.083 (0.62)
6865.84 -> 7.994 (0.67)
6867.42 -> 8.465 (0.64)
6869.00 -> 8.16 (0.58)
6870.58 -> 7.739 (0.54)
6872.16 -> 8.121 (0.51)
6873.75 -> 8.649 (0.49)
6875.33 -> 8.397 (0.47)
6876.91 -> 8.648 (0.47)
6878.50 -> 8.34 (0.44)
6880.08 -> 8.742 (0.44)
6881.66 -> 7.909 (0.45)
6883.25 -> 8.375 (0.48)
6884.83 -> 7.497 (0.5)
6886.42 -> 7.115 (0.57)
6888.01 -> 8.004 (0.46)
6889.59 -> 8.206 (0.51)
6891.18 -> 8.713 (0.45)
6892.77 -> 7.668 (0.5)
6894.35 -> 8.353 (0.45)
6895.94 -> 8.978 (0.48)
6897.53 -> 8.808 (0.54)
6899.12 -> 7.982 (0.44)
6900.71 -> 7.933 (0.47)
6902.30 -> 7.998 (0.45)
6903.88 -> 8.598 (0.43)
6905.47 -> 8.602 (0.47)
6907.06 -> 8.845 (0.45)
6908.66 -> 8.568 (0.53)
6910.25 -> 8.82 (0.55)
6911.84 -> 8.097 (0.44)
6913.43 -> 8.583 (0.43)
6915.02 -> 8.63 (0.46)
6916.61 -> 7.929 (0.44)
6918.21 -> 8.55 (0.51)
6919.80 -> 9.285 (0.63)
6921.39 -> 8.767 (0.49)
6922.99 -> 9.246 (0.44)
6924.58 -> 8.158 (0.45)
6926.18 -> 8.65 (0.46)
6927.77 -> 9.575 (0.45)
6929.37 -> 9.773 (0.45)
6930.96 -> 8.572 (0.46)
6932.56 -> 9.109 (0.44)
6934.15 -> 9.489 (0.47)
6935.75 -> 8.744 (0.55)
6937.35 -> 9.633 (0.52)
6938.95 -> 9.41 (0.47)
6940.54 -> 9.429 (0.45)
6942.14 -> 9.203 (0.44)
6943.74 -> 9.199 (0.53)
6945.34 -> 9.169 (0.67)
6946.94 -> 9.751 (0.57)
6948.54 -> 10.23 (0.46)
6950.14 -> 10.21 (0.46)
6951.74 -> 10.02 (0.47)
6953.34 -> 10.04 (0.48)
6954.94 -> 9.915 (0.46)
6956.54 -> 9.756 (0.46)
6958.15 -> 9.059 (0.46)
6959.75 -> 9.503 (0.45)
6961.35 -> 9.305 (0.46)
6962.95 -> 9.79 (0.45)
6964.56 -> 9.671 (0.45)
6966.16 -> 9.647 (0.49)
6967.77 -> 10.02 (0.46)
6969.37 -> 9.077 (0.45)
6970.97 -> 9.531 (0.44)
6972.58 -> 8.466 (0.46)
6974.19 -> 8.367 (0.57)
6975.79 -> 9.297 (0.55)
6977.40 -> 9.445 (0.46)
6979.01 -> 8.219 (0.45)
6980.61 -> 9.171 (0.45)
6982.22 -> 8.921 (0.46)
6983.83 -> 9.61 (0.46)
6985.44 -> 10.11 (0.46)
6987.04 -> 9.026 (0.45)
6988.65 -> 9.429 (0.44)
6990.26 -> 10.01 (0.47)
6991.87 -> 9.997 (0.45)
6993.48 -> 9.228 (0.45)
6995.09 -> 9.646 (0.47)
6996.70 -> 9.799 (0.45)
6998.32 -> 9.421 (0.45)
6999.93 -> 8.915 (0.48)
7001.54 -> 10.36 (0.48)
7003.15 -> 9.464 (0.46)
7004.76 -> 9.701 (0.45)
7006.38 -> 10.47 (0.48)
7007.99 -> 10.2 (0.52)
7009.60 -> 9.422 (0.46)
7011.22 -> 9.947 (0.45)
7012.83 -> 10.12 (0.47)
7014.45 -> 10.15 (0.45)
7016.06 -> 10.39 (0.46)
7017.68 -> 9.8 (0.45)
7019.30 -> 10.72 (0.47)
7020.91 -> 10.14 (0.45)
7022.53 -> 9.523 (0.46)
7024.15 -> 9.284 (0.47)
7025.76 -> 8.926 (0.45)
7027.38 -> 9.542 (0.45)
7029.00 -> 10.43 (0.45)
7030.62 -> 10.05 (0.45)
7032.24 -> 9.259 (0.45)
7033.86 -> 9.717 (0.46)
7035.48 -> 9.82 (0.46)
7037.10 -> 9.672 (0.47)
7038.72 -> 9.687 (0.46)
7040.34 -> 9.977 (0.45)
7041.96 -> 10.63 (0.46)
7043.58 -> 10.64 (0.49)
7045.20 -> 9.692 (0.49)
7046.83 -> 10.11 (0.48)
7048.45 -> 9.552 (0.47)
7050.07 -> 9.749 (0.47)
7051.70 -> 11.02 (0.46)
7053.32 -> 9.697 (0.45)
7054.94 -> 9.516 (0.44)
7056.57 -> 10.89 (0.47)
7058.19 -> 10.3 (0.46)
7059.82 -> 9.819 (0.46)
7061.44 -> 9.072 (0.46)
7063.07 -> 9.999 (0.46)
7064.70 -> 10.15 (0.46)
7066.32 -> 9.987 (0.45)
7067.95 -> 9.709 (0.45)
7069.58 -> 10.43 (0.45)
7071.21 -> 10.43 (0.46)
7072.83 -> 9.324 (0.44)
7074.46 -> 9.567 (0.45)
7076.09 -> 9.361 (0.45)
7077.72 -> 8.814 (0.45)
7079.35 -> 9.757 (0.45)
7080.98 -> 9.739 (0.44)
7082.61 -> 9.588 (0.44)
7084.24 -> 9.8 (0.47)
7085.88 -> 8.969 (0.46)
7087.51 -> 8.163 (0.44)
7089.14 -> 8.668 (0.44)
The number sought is 5.2 angstrom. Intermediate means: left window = 8.72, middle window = 8.3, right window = 9.41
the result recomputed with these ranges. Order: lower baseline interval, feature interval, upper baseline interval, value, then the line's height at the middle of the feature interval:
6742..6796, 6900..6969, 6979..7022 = 2.0 angstrom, 9.43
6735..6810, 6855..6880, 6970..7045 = 2.7 angstrom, 9.08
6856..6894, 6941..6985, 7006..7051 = -1.5 angstrom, 9.12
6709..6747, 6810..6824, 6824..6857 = -0.4 angstrom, 8.32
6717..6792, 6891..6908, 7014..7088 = 1.6 angstrom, 9.26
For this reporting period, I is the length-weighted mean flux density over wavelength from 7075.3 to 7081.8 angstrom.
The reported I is 9.42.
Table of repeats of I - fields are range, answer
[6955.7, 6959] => 9.4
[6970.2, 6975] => 8.78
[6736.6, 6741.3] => 9.32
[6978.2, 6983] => 8.77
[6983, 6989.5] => 9.55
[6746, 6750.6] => 8.71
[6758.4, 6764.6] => 8.56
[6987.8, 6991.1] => 9.71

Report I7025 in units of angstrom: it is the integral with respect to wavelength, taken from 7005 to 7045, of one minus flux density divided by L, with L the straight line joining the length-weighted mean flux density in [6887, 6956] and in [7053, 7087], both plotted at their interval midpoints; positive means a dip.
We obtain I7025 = -1.8 angstrom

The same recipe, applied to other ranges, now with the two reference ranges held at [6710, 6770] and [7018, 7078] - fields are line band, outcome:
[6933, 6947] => 0.27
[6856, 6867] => 1.68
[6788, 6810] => 0.87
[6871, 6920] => 5.22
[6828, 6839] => 1.03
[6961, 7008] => 0.90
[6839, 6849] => 0.90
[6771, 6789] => 0.51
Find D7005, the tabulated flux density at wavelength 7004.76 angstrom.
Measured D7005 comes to 9.701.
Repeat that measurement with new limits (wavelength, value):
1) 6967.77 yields 10.02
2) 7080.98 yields 9.739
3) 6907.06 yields 8.845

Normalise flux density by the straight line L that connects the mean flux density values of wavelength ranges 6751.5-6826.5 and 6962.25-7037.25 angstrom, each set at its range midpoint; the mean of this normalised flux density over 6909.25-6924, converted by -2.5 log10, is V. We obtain 0.069 mag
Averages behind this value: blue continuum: 8.61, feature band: 8.65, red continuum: 9.61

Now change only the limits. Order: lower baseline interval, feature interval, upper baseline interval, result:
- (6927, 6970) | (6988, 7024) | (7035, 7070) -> -0.006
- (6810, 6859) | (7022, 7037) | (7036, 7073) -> 0.022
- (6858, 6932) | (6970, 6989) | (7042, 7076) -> 0.009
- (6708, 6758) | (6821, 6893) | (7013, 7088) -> 0.138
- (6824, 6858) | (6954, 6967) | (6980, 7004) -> -0.037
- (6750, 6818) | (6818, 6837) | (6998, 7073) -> 0.094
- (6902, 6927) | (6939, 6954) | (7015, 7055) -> -0.085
